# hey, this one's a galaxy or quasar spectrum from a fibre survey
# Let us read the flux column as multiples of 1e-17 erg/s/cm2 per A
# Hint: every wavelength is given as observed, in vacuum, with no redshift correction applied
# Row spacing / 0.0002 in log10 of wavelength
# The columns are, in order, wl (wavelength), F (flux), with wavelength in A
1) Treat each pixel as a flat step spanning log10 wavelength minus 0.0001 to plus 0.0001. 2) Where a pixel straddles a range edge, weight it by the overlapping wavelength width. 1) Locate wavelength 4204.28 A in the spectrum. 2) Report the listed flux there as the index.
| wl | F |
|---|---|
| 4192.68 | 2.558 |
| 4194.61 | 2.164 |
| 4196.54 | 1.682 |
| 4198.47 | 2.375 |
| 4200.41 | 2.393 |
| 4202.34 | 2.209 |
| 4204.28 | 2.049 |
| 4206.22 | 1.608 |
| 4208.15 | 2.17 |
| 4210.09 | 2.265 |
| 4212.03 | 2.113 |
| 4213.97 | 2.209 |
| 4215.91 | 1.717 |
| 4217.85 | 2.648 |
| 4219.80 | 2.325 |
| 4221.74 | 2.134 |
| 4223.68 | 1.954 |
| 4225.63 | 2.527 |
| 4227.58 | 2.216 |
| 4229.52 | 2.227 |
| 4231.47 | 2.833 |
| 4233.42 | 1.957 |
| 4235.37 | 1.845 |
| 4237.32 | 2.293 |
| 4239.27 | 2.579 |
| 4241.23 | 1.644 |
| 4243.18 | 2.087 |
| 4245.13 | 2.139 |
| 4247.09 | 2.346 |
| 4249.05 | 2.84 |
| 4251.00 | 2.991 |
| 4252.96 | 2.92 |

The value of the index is 2.049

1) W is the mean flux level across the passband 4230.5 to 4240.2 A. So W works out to 2.3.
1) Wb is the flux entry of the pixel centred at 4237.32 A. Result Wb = 2.293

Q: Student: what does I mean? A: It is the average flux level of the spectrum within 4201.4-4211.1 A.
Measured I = 2.06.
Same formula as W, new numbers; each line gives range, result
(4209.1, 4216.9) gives 2.08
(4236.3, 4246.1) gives 2.15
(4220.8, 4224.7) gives 2.05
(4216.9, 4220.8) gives 2.48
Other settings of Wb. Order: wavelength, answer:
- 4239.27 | 2.579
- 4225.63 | 2.527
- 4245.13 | 2.139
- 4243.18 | 2.087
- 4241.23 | 1.644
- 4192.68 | 2.558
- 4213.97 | 2.209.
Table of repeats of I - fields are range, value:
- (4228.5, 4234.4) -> 2.34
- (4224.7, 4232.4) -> 2.45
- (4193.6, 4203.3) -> 2.17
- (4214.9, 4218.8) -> 2.18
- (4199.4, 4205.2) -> 2.22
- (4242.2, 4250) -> 2.35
